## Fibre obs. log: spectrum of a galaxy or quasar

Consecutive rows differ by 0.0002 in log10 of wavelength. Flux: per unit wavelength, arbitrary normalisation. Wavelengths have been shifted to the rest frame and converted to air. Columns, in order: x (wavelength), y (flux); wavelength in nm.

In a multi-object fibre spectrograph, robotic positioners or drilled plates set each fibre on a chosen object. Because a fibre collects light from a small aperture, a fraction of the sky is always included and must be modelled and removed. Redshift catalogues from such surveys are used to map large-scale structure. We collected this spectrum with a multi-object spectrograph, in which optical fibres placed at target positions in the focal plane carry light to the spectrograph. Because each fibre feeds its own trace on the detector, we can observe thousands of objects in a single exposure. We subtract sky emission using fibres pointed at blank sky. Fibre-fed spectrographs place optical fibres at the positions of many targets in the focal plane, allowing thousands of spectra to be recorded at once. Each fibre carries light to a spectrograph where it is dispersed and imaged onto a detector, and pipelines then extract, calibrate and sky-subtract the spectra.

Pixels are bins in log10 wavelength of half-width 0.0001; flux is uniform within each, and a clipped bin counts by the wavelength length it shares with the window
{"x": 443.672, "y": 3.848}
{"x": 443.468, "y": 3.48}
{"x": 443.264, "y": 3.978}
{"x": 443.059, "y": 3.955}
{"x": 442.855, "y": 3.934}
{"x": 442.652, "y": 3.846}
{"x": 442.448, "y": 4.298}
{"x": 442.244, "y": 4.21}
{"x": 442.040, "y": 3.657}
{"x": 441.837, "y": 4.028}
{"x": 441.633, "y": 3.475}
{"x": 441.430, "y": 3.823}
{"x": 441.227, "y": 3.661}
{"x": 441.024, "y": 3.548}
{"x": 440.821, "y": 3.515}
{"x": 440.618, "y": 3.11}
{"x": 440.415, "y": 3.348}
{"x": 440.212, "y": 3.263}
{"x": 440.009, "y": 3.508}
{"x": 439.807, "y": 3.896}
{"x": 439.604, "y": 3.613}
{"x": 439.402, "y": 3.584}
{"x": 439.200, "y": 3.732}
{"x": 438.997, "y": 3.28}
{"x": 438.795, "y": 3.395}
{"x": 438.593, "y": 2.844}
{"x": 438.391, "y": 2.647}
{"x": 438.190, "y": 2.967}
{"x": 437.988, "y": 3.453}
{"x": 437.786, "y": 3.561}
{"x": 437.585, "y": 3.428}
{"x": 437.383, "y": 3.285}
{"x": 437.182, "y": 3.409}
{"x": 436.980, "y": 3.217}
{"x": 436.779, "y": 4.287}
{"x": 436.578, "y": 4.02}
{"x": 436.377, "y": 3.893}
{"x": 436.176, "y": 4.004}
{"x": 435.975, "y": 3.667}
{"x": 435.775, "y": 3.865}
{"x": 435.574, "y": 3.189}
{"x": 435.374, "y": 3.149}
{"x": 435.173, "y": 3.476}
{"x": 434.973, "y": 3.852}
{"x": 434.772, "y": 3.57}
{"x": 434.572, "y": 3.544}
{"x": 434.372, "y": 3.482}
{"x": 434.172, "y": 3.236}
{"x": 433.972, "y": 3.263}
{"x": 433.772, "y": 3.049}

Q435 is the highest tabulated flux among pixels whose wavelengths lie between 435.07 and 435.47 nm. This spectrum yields 3.476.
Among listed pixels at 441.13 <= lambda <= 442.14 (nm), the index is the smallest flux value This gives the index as 3.475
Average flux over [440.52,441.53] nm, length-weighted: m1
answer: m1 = 3.53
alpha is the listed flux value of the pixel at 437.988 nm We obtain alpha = 3.453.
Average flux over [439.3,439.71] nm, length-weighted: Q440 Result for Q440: 3.6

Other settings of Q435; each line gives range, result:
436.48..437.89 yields 4.287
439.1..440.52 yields 3.896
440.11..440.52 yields 3.348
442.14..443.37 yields 4.298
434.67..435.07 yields 3.852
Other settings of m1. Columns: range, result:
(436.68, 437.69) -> 3.52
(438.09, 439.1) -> 3.03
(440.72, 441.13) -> 3.53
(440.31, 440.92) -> 3.32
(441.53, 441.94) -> 3.75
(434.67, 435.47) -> 3.51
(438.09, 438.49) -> 2.81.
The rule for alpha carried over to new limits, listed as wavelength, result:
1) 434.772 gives 3.57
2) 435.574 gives 3.189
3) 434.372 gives 3.482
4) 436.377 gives 3.893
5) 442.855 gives 3.934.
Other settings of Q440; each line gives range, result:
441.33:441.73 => 3.65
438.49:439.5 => 3.36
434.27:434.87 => 3.53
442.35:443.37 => 4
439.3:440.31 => 3.58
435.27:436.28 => 3.58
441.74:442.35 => 3.97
